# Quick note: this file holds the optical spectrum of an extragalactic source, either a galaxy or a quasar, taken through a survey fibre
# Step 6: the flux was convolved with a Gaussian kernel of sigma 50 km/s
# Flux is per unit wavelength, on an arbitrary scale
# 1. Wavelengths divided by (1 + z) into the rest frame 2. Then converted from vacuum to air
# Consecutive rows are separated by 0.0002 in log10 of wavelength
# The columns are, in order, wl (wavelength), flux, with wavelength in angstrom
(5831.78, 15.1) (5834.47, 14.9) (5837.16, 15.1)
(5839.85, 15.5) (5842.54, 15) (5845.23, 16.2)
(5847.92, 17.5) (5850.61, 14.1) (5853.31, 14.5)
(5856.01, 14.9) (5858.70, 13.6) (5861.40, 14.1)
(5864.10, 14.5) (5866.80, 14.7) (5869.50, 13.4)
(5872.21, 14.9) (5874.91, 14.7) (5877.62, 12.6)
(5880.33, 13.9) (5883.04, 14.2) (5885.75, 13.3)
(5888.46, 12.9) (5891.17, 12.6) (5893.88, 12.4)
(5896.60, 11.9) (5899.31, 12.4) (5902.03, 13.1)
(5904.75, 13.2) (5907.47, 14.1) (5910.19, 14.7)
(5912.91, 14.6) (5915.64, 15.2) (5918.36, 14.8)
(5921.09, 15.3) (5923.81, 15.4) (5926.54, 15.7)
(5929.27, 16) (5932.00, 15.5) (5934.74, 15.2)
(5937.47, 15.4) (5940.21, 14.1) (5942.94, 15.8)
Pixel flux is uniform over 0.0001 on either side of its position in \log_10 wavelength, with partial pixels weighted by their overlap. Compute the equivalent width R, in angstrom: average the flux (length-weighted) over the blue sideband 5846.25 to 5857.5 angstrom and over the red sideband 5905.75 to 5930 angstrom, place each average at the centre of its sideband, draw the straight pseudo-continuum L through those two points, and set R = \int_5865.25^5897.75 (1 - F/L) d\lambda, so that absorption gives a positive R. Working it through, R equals 3.6 angstrom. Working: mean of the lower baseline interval 15.3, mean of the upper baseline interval 15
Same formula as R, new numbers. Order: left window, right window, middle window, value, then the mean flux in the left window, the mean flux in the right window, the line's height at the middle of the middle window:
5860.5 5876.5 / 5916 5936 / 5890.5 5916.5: 2.77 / 14.4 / 15.4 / 15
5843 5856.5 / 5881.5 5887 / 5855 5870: 0.60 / 15.4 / 13.8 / 14.8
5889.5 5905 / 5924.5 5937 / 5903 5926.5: -0.93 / 12.6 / 15.6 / 14.1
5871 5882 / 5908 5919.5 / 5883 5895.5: 1.17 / 14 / 14.8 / 14.3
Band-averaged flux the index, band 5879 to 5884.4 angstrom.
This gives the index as 14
